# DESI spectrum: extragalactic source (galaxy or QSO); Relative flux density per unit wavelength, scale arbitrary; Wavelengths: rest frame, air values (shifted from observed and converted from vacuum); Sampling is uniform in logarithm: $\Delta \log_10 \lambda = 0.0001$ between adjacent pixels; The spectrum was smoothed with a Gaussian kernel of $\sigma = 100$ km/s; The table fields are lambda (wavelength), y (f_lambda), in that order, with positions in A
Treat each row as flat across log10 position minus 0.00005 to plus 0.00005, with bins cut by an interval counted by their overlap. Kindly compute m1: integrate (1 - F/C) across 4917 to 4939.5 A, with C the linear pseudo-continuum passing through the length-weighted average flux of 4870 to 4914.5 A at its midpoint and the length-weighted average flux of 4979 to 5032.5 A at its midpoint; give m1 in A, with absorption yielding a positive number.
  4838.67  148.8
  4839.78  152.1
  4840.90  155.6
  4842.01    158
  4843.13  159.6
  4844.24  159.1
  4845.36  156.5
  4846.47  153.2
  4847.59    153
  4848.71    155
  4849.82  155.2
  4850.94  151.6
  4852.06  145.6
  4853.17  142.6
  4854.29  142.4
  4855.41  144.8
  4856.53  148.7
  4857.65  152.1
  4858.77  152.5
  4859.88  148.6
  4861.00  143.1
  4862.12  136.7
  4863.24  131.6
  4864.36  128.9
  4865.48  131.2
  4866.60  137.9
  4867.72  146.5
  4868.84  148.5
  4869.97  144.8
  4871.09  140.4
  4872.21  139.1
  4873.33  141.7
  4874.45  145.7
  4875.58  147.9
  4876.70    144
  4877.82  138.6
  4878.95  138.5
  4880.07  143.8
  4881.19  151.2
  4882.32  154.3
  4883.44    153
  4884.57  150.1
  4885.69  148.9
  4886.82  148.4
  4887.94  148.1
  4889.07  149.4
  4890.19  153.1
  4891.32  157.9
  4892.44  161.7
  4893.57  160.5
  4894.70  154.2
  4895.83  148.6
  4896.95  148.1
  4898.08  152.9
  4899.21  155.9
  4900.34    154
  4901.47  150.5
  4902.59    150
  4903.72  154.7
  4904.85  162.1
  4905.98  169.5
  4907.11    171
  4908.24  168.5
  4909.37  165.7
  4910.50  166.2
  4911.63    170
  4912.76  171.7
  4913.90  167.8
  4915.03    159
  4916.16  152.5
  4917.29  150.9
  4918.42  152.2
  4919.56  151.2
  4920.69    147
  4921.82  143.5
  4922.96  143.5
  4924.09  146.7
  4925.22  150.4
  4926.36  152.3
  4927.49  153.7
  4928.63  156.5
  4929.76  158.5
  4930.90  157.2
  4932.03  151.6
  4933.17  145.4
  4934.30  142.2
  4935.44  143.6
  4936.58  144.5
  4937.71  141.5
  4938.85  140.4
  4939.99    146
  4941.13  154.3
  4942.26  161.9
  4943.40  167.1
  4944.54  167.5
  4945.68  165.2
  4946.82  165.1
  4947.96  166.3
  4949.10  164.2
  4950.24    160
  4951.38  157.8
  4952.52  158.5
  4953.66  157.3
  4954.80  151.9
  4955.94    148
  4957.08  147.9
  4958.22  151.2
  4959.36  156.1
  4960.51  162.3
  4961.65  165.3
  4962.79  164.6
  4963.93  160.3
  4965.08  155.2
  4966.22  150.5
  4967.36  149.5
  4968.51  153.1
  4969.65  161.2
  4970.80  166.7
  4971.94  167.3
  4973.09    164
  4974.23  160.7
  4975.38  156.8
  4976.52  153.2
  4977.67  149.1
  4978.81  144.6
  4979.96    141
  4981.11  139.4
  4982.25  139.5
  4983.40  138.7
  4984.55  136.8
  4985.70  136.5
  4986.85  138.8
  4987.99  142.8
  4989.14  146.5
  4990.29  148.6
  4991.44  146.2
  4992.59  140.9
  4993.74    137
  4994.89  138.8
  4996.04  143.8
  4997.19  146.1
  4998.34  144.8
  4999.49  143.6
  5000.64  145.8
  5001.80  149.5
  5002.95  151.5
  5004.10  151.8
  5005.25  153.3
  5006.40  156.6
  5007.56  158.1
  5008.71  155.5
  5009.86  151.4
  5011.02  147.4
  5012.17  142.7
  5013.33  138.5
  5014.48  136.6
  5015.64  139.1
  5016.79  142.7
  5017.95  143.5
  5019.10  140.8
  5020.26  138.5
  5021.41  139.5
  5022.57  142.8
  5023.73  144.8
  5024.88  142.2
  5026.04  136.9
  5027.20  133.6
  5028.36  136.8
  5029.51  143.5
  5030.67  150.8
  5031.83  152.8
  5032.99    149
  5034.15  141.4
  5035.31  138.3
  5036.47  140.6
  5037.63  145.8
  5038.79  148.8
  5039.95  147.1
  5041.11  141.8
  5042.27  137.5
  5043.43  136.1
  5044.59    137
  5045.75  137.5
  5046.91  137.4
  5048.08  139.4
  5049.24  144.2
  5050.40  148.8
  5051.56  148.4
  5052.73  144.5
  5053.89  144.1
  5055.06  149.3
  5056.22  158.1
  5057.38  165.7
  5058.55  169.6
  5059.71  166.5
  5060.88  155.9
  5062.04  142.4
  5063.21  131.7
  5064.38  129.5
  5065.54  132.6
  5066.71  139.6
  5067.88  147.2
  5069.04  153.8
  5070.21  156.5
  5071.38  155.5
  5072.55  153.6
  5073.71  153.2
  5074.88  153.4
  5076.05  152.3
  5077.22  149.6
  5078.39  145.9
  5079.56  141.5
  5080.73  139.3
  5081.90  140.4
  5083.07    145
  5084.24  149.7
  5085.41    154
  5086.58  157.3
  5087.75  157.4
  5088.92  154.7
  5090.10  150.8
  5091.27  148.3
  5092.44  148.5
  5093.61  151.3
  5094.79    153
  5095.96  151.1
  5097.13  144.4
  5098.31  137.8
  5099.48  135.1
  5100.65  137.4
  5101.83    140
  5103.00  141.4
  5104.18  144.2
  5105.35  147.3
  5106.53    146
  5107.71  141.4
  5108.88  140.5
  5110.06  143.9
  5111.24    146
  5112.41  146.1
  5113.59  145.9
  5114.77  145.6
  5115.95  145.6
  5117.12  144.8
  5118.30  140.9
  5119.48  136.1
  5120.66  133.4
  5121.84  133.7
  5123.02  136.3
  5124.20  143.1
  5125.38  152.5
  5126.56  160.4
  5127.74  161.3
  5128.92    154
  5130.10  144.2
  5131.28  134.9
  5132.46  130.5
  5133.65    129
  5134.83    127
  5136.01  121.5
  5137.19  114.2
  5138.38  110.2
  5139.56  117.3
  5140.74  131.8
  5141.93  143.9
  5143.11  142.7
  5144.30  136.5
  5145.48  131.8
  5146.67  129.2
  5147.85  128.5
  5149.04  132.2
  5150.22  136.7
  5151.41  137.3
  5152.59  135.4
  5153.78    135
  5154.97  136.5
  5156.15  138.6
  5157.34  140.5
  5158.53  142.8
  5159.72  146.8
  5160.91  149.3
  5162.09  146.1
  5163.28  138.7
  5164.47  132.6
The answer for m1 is 0.3 A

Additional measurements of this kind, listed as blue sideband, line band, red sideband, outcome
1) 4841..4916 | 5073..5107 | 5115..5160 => -1.9 A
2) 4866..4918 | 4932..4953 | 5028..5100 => -0.5 A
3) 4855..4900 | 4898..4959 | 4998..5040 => -4.0 A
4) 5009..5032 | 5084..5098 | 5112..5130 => -0.7 A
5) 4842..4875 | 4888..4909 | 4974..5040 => -1.6 A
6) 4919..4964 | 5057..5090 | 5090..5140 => -1.3 A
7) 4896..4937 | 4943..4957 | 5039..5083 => -0.7 A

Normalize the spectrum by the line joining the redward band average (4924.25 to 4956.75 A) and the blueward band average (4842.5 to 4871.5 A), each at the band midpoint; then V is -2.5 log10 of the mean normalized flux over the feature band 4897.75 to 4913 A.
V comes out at -0.072 mag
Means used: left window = 147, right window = 154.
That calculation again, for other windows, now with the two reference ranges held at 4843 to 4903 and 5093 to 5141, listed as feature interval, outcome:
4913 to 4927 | -0.04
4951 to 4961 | -0.07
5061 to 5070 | 0.01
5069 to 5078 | -0.09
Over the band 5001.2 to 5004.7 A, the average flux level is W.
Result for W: 151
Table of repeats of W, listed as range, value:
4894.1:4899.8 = 152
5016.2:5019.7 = 142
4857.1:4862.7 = 147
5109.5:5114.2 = 145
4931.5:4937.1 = 145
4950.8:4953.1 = 158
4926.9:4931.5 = 157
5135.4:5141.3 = 119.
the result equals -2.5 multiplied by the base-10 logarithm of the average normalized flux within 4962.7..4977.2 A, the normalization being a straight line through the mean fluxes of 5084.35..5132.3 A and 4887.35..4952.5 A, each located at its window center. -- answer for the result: -0.04 mag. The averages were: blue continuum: 156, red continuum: 146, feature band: 158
